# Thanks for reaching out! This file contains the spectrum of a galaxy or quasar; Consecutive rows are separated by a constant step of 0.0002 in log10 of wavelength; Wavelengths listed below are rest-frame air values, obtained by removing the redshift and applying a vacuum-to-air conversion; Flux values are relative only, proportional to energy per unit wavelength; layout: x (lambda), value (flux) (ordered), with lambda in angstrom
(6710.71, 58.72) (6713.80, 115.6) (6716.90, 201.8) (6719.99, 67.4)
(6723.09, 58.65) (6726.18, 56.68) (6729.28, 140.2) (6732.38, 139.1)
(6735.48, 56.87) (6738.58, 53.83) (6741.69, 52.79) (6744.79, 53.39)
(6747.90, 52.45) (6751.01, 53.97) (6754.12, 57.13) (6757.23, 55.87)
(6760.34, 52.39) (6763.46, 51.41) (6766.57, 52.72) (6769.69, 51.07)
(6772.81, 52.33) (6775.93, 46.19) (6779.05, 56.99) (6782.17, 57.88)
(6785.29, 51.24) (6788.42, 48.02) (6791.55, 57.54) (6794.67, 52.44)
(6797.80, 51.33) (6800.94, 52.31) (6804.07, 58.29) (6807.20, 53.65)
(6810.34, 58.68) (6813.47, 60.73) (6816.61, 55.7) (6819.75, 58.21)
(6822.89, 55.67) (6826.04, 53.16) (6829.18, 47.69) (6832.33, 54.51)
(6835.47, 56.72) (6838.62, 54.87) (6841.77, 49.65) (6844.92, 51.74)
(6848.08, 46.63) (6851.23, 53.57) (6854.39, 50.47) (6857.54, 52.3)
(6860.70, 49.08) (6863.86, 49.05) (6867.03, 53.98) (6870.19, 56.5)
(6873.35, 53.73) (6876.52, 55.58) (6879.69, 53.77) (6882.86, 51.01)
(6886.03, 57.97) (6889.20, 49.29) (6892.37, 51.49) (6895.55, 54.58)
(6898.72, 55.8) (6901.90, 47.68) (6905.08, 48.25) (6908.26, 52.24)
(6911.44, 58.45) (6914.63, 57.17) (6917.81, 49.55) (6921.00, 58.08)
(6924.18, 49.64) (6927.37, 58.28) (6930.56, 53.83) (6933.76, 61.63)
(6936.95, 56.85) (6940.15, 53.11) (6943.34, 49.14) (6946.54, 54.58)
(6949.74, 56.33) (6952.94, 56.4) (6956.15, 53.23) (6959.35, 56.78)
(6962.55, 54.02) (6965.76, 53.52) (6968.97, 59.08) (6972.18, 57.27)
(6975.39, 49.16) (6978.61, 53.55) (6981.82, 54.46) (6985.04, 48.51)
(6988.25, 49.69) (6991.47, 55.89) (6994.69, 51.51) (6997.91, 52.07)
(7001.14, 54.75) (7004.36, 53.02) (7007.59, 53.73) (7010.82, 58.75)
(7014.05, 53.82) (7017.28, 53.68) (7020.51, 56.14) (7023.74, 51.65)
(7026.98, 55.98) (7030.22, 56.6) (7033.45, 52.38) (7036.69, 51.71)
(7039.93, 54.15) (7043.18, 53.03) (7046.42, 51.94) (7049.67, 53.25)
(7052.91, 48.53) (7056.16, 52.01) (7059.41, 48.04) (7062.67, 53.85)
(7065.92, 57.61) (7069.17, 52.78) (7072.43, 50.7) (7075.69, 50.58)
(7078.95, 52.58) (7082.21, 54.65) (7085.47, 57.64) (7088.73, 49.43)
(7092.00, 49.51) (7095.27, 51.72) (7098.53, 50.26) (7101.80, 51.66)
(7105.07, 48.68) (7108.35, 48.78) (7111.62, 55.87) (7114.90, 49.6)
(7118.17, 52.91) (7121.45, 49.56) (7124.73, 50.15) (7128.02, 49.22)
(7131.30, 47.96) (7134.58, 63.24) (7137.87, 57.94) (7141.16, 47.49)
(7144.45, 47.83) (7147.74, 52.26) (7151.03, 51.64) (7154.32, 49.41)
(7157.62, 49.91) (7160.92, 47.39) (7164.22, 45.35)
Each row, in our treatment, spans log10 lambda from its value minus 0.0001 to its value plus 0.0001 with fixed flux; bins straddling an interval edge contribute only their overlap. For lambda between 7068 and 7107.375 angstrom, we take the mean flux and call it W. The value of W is 51.6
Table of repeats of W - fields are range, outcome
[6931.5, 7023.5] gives 54.3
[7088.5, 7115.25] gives 50.7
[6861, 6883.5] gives 53.2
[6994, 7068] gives 53.4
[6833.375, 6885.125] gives 52.5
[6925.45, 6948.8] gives 55.3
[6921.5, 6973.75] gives 55.3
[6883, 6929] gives 53.4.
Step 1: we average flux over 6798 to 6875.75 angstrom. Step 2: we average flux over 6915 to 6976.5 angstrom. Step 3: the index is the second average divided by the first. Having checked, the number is 1.02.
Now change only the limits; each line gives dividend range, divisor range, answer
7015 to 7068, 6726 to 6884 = 0.94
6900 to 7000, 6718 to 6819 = 0.89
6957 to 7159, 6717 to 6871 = 0.90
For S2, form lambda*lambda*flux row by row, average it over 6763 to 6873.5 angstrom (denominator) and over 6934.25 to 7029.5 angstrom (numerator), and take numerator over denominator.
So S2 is 1.1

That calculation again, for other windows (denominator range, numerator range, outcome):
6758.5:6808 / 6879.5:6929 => 1.04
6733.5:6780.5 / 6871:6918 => 1.03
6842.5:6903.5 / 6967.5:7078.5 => 1.06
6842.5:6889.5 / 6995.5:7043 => 1.08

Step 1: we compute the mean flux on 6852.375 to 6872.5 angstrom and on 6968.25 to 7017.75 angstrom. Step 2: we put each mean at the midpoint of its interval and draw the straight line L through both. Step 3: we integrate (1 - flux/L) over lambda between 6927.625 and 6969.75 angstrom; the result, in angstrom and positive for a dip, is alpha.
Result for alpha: -1.8 angstrom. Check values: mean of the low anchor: 52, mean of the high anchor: 53.6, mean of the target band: 55.3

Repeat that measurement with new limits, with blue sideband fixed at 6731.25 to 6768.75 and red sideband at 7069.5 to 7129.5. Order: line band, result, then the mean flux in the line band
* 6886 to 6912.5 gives 1.8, 52.5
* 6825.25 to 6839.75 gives 1.1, 53.4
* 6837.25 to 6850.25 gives 1.5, 50.8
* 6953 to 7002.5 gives 0.6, 53.6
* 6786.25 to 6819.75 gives 2.1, 55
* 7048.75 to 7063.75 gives 0.4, 50.9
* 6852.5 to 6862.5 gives 1.2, 50.7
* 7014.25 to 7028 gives -0.3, 54.2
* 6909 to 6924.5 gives 0.3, 54.9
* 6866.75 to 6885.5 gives 0.8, 54.3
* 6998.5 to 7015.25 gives -0.3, 54.6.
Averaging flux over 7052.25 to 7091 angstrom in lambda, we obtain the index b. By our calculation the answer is 52.4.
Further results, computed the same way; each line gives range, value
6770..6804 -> 52.8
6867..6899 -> 53.9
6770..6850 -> 53.6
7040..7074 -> 52.3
